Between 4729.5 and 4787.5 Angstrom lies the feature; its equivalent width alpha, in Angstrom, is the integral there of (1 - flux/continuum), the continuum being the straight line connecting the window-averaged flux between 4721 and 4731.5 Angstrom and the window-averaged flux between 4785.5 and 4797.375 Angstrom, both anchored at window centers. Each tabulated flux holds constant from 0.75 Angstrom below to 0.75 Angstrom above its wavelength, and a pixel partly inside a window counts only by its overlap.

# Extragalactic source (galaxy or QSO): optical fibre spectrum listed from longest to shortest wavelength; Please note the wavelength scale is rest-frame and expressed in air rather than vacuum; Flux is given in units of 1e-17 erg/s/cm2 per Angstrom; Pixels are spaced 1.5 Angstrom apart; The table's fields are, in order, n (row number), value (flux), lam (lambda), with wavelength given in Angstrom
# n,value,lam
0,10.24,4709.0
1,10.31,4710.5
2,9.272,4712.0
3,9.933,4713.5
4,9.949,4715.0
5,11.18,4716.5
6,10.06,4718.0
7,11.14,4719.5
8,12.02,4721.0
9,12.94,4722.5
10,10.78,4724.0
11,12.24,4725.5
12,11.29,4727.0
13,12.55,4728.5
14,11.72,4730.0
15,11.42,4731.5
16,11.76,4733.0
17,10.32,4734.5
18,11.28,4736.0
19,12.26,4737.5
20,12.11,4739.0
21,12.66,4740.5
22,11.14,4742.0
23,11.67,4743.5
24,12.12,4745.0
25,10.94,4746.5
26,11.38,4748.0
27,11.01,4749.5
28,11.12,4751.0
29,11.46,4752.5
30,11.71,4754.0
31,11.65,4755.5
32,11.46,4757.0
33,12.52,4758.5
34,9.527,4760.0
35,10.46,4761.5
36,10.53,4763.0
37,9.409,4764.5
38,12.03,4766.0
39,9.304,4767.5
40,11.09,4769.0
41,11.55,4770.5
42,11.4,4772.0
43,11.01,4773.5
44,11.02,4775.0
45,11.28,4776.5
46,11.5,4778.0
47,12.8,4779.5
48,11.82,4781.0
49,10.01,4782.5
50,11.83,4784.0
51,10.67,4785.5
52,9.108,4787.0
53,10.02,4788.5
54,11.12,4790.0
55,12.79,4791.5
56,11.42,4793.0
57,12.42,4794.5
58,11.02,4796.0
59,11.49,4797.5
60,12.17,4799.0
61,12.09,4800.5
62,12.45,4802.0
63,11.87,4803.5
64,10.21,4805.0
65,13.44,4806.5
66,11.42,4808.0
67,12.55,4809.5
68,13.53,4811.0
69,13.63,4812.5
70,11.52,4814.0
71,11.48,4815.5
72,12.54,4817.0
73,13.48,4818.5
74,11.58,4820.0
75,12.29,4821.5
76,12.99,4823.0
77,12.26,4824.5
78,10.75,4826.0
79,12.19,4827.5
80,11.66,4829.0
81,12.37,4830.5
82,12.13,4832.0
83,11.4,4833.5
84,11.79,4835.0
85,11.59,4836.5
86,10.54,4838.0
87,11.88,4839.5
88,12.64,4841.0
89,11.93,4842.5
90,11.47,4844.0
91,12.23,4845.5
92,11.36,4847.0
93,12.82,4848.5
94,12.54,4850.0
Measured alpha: 1.4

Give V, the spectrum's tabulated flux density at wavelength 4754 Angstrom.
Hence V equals 11.71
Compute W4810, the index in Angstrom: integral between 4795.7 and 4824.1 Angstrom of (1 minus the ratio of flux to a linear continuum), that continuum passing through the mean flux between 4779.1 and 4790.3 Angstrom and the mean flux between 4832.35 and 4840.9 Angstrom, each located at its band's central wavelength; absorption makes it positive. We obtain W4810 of -2.6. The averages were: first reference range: 10.9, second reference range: 11.6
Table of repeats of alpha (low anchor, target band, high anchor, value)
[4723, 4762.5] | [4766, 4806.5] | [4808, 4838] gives 1.7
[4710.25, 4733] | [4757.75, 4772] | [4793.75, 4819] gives 1.1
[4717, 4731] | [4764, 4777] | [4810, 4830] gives 1.1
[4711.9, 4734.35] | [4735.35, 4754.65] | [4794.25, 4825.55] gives -0.2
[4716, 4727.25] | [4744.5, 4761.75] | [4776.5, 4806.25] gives 0.2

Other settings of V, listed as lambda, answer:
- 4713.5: 9.933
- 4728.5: 12.55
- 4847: 11.36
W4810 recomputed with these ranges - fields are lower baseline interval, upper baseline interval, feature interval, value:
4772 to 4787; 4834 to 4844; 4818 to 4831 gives -0.63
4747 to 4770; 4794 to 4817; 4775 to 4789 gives 0.62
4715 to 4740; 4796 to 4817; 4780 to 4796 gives 1.12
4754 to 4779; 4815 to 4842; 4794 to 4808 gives -0.38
